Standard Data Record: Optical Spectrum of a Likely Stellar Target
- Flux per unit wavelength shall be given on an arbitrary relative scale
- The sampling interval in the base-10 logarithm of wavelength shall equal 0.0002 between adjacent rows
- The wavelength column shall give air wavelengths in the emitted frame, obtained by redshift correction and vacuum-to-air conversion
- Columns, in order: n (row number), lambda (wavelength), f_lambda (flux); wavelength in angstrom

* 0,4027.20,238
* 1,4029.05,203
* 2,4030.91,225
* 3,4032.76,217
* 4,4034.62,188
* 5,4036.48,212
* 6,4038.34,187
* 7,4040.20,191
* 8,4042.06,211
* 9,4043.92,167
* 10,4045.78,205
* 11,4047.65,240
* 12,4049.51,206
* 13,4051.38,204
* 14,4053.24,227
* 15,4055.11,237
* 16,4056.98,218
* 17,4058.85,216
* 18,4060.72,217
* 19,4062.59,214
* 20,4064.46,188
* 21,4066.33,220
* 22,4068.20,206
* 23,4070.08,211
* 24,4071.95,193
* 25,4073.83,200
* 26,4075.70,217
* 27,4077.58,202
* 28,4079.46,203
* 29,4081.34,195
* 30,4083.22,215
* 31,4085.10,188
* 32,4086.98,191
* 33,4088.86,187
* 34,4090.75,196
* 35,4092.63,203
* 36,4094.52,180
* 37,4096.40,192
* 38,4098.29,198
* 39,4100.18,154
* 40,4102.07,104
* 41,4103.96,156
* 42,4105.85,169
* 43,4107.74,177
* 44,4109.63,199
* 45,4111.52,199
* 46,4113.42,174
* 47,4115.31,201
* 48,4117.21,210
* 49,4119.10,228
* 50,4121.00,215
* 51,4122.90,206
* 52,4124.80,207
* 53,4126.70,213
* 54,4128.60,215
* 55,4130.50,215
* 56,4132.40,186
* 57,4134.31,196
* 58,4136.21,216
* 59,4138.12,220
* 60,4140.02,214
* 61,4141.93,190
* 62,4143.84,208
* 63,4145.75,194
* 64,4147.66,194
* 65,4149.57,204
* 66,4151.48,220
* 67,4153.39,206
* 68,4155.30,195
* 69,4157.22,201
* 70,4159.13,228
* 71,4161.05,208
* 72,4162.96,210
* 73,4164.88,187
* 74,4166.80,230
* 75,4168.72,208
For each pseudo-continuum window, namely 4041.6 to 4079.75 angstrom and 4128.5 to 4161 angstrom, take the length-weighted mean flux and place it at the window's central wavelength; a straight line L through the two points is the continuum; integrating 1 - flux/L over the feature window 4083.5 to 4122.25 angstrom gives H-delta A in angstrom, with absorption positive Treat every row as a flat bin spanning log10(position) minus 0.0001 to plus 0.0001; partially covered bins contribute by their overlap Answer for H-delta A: 3.9 angstrom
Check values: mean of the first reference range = 210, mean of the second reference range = 206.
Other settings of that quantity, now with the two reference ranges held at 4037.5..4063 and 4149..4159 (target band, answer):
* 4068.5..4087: 0.63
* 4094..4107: 2.76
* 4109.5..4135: 0.40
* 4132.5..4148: 0.31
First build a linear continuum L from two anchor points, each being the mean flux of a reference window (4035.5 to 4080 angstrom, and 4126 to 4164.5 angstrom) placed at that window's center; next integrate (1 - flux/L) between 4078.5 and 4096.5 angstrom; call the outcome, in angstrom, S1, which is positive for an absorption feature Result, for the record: 1.1 angstrom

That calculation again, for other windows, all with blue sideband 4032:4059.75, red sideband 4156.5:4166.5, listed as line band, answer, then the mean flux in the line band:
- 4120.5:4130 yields -0.12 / 211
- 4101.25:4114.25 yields 2.47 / 169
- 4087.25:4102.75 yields 2.22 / 179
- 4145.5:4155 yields 0.22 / 204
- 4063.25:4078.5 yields 0.26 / 205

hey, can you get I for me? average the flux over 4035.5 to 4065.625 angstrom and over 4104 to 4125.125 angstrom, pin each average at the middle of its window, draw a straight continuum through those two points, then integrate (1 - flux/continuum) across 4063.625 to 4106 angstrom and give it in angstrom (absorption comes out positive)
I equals 2.6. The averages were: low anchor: 209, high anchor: 197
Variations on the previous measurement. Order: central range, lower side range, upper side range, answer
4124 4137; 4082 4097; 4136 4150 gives -0.3 angstrom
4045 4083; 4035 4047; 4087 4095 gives -3.3 angstrom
